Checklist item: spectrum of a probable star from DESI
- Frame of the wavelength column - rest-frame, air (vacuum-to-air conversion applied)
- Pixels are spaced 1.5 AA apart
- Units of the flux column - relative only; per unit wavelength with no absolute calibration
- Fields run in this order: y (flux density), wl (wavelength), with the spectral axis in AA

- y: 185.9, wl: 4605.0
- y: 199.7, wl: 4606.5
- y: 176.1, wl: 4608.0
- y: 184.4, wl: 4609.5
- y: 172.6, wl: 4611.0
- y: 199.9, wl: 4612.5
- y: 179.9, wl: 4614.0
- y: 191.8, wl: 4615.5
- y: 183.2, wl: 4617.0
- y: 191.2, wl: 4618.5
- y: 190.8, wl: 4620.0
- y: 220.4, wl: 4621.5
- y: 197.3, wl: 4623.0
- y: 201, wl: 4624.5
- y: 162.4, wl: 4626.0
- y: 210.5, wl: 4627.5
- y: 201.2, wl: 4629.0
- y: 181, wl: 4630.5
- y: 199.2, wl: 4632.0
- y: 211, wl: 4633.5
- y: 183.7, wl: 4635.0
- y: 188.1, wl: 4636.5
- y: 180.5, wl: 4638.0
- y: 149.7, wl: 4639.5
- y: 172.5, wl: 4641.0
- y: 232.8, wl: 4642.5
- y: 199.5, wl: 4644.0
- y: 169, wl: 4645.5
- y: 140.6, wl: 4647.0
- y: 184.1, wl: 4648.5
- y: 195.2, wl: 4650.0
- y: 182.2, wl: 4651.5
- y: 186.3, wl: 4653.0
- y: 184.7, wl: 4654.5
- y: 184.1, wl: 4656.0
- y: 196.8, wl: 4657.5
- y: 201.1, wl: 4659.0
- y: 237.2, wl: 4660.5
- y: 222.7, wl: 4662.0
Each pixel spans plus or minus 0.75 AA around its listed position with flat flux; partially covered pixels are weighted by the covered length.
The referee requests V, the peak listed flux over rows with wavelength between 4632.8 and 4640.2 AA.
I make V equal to 211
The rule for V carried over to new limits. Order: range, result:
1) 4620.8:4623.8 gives 220.4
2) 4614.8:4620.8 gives 191.8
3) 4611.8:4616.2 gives 199.9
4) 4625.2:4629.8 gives 210.5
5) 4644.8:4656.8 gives 195.2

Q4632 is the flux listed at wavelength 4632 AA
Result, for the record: 199.2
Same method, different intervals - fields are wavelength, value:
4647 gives 140.6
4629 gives 201.2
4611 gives 172.6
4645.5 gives 169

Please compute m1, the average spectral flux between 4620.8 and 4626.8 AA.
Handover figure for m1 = 195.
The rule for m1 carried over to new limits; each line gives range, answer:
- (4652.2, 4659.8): 191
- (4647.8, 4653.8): 187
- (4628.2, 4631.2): 192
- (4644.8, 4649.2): 164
